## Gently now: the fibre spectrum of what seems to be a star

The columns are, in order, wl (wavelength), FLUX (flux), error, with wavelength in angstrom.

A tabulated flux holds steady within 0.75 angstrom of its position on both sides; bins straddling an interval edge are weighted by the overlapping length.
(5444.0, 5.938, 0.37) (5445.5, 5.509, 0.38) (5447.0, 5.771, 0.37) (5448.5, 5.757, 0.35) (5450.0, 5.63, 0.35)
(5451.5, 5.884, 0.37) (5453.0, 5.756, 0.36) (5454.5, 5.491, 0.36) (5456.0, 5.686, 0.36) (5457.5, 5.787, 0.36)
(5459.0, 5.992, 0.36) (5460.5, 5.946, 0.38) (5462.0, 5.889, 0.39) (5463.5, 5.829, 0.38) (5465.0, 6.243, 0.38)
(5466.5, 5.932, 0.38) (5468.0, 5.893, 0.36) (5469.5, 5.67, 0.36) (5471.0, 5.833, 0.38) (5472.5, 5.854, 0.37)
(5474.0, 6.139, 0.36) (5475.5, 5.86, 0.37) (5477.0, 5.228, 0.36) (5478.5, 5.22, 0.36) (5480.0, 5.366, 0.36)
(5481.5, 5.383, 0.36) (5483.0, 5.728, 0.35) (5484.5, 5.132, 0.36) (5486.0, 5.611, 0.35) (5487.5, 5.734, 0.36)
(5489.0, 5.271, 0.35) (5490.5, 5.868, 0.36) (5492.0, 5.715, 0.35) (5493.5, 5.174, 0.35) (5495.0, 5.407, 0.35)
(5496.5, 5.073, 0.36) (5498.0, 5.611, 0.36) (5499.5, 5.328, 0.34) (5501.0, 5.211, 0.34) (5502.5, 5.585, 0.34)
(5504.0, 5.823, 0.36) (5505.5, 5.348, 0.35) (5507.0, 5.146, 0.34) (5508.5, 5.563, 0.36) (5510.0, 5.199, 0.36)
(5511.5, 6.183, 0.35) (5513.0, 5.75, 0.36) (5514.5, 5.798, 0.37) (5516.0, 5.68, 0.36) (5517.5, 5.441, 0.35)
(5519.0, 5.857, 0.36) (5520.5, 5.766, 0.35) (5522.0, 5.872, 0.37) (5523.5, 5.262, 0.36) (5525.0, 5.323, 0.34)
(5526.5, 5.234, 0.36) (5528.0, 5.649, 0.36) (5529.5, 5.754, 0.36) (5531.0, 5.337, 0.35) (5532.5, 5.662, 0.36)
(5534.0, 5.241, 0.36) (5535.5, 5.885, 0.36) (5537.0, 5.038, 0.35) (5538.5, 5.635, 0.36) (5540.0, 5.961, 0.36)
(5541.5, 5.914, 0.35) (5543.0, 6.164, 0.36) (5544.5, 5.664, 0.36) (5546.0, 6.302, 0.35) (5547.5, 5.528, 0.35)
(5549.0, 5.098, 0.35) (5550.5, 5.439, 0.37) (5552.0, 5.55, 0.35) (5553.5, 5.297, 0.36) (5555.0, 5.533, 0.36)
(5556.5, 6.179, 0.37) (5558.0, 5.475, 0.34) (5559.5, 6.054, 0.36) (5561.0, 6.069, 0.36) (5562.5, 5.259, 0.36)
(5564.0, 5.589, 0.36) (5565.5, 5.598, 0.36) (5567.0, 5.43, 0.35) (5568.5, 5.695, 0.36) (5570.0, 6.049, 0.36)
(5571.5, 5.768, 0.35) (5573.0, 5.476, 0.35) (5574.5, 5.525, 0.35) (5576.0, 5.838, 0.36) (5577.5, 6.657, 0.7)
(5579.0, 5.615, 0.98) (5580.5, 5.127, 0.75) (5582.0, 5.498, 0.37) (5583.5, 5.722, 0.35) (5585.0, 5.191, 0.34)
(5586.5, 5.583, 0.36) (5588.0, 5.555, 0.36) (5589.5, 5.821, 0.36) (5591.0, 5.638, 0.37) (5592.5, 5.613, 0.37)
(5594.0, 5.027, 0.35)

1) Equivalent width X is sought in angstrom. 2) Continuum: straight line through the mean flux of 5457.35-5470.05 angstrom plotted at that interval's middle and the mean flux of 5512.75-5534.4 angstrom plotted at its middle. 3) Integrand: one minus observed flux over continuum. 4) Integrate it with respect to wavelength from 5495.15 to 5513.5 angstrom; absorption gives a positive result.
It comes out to 0.7 angstrom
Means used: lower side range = 5.92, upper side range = 5.58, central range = 5.48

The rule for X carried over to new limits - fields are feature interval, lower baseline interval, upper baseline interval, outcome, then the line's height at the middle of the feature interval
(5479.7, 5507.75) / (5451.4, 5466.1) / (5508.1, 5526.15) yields 1.3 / 5.72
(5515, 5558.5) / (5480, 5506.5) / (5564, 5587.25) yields -0.4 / 5.56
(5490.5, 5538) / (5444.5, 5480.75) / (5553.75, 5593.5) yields 1.6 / 5.72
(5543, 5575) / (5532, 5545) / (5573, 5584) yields 0.2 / 5.69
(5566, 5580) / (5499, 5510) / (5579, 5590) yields -0.7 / 5.49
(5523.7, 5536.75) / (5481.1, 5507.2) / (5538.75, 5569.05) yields 0.3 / 5.6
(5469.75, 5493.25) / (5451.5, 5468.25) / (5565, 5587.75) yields 0.9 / 5.82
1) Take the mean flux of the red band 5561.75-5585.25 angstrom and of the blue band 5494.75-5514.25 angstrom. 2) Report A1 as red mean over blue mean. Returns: 1.0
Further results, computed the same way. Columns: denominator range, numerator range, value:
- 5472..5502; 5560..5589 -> 1.03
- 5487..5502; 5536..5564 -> 1.04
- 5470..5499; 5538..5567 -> 1.03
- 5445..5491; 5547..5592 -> 0.99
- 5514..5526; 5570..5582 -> 1.02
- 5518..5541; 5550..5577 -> 1.02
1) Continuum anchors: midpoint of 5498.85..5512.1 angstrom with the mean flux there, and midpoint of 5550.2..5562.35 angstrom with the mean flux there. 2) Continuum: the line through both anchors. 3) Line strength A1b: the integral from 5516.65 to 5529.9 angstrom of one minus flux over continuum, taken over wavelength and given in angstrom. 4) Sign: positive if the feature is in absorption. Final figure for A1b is 0.0 angstrom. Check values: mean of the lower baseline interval 5.48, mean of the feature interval 5.57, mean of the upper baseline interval 5.69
